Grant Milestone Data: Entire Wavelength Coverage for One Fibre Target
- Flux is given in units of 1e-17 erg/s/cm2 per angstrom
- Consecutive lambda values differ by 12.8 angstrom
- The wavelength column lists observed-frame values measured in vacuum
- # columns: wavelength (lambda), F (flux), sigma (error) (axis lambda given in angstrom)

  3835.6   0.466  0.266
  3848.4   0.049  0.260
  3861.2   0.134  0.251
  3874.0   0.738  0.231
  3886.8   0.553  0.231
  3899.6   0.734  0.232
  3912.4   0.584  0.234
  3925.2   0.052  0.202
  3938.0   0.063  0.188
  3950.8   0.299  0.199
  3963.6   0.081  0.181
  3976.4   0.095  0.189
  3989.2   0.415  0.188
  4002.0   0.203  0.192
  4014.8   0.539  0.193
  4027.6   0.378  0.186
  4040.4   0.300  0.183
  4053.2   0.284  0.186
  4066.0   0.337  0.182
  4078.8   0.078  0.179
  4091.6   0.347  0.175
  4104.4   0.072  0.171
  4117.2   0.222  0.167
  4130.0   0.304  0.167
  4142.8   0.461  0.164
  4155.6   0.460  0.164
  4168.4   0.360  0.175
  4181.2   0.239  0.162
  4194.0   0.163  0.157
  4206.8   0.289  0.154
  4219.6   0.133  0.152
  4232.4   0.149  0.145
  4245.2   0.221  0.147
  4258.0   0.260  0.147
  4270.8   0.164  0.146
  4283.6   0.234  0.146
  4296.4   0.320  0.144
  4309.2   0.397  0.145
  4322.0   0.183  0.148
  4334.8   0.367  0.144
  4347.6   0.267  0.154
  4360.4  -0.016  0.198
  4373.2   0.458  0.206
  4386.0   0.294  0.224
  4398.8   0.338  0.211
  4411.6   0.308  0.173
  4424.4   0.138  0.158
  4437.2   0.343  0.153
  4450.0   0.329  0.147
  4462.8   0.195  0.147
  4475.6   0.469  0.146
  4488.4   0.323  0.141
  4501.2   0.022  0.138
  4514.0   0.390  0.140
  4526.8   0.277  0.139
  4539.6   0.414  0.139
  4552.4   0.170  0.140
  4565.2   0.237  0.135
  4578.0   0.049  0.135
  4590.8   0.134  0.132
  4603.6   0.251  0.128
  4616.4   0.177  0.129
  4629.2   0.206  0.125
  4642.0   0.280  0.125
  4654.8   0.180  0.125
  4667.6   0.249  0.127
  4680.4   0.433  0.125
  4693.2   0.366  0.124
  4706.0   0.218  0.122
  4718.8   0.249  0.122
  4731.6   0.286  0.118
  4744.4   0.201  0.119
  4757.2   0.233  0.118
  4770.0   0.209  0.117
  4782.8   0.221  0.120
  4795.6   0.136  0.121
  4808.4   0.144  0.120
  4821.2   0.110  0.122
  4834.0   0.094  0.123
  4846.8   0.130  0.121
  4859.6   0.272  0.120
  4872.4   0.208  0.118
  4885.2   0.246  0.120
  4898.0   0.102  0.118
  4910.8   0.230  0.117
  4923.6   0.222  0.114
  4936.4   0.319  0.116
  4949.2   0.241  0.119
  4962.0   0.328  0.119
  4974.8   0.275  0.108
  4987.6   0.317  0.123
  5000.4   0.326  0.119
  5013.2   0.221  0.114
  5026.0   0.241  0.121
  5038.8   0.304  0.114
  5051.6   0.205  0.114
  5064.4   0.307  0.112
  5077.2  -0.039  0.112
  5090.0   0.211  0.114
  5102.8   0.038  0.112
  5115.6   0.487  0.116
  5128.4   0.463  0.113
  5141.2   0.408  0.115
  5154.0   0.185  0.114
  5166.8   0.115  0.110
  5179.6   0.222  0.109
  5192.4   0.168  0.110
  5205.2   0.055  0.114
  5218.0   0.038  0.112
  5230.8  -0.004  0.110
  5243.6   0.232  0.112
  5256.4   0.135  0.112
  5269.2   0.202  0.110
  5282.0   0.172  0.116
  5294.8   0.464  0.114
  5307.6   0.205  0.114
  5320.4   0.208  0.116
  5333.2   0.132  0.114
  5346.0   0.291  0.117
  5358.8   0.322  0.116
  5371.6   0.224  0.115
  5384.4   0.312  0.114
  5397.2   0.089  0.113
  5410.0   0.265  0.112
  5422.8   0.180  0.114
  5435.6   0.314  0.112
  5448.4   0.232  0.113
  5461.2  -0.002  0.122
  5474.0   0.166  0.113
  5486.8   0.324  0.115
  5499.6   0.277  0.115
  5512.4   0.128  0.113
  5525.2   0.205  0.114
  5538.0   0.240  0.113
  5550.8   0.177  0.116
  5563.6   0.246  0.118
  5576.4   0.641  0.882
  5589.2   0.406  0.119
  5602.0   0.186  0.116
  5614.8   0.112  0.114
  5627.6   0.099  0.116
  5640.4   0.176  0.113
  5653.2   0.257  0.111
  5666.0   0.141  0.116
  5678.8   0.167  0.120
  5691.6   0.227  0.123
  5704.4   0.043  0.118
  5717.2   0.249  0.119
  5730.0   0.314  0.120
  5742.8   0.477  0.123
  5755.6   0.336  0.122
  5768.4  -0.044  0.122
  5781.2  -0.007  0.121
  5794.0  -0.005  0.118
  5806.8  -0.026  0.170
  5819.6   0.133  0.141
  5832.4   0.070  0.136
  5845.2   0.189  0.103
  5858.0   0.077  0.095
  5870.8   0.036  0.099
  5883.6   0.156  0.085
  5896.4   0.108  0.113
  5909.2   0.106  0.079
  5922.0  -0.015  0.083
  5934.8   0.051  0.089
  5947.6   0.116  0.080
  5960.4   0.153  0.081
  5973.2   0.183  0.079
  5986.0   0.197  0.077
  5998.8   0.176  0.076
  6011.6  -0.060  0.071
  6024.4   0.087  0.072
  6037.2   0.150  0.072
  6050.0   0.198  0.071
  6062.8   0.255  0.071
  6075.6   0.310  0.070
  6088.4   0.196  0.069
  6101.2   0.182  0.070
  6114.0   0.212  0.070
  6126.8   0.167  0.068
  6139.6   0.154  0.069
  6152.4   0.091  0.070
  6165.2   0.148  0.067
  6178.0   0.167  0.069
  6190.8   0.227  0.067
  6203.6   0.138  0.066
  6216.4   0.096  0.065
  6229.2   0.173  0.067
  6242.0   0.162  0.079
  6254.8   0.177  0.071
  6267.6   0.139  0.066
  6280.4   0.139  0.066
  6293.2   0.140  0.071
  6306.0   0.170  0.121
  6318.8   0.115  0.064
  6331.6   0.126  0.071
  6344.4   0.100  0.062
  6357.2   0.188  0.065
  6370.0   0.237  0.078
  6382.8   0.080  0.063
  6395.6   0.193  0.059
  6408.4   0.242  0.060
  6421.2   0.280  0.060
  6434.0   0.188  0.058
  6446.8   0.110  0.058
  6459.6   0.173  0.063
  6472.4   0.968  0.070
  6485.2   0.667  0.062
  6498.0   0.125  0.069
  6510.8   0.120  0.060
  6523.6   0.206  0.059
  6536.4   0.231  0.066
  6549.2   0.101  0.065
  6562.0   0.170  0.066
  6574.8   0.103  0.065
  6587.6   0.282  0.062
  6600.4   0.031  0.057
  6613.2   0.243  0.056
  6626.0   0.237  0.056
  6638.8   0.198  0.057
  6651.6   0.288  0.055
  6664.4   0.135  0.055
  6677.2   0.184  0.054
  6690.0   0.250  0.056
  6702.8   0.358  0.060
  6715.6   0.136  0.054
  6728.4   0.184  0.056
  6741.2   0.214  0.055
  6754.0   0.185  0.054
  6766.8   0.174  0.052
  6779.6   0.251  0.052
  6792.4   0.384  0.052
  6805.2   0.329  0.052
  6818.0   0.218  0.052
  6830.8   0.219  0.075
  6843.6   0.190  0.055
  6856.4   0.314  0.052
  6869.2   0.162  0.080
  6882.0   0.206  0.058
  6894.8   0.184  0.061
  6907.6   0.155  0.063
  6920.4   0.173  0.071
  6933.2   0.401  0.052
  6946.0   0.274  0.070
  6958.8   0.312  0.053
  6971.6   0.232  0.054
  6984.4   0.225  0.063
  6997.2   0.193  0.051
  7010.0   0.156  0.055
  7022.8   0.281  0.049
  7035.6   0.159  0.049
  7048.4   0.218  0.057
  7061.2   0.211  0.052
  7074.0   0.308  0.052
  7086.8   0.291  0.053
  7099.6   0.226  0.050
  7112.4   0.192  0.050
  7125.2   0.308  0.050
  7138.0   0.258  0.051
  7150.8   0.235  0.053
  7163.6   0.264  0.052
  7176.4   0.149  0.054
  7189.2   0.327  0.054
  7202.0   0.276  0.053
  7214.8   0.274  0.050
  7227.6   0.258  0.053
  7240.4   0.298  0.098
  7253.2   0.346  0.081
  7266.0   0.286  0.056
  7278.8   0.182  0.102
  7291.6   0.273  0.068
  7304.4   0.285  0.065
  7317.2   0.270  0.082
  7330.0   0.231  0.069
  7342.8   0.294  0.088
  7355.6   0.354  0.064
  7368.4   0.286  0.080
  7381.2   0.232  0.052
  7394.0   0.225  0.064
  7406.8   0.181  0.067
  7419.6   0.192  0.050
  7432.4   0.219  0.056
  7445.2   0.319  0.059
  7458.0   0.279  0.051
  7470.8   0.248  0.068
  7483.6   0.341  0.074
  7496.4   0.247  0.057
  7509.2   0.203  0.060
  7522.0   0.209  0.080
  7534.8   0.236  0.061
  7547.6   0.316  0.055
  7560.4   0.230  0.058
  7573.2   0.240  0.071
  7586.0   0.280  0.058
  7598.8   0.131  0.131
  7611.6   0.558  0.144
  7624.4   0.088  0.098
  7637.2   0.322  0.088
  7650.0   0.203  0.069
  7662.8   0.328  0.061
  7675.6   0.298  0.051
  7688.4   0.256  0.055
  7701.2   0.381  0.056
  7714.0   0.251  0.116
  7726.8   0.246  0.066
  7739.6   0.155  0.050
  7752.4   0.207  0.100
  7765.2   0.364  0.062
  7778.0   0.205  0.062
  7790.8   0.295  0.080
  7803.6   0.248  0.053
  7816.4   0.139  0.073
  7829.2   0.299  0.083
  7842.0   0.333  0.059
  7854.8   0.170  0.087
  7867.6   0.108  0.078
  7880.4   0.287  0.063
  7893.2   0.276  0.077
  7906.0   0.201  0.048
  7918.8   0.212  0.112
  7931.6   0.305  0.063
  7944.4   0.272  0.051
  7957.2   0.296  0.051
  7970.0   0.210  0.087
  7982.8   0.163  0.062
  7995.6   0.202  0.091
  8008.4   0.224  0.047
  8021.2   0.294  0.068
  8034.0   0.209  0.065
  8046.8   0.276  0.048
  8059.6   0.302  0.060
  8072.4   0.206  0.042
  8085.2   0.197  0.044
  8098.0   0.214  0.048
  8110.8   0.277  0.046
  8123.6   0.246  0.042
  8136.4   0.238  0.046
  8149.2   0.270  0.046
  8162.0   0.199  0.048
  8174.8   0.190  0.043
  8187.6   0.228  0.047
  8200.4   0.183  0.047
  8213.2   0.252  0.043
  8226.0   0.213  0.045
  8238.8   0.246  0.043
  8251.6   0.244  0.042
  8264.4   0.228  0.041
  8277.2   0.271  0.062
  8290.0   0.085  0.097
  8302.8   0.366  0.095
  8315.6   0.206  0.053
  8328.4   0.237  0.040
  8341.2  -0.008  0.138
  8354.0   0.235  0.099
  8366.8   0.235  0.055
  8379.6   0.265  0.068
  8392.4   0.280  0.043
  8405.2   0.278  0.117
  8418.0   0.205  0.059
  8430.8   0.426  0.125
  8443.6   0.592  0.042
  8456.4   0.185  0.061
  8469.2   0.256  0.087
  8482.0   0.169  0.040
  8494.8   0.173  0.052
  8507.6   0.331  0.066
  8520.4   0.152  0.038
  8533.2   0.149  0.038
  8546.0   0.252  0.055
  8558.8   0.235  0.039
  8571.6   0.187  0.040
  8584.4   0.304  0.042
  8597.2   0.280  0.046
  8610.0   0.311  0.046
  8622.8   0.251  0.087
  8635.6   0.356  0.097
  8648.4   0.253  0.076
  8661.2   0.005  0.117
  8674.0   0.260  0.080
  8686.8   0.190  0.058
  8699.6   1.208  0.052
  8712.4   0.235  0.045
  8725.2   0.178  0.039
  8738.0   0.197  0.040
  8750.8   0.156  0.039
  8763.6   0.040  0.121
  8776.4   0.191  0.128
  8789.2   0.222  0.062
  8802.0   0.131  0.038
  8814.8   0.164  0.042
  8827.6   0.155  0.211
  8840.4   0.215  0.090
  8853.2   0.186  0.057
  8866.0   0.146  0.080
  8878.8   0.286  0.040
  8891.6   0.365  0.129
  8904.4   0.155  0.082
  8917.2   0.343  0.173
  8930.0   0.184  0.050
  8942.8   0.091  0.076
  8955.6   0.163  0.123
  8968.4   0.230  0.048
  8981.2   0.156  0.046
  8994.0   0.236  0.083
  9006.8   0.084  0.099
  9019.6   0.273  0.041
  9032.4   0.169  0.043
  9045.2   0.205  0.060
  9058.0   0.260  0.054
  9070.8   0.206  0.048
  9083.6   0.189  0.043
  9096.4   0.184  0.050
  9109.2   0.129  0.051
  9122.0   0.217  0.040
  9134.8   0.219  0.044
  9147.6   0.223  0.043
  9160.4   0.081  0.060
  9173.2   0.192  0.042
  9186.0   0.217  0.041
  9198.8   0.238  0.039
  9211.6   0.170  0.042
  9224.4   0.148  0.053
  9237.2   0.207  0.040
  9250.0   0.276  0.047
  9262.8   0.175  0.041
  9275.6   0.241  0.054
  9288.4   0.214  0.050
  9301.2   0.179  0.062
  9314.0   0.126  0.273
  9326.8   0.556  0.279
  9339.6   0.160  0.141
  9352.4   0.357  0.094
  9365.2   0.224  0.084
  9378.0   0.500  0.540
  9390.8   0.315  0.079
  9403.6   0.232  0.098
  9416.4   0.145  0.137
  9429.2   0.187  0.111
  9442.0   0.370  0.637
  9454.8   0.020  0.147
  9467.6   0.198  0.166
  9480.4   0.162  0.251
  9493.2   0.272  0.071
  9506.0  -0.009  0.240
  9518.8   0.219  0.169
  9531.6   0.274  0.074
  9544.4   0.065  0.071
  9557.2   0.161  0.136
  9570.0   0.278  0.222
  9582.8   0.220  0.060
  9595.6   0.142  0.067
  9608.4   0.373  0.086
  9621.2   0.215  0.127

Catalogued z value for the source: 0.737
